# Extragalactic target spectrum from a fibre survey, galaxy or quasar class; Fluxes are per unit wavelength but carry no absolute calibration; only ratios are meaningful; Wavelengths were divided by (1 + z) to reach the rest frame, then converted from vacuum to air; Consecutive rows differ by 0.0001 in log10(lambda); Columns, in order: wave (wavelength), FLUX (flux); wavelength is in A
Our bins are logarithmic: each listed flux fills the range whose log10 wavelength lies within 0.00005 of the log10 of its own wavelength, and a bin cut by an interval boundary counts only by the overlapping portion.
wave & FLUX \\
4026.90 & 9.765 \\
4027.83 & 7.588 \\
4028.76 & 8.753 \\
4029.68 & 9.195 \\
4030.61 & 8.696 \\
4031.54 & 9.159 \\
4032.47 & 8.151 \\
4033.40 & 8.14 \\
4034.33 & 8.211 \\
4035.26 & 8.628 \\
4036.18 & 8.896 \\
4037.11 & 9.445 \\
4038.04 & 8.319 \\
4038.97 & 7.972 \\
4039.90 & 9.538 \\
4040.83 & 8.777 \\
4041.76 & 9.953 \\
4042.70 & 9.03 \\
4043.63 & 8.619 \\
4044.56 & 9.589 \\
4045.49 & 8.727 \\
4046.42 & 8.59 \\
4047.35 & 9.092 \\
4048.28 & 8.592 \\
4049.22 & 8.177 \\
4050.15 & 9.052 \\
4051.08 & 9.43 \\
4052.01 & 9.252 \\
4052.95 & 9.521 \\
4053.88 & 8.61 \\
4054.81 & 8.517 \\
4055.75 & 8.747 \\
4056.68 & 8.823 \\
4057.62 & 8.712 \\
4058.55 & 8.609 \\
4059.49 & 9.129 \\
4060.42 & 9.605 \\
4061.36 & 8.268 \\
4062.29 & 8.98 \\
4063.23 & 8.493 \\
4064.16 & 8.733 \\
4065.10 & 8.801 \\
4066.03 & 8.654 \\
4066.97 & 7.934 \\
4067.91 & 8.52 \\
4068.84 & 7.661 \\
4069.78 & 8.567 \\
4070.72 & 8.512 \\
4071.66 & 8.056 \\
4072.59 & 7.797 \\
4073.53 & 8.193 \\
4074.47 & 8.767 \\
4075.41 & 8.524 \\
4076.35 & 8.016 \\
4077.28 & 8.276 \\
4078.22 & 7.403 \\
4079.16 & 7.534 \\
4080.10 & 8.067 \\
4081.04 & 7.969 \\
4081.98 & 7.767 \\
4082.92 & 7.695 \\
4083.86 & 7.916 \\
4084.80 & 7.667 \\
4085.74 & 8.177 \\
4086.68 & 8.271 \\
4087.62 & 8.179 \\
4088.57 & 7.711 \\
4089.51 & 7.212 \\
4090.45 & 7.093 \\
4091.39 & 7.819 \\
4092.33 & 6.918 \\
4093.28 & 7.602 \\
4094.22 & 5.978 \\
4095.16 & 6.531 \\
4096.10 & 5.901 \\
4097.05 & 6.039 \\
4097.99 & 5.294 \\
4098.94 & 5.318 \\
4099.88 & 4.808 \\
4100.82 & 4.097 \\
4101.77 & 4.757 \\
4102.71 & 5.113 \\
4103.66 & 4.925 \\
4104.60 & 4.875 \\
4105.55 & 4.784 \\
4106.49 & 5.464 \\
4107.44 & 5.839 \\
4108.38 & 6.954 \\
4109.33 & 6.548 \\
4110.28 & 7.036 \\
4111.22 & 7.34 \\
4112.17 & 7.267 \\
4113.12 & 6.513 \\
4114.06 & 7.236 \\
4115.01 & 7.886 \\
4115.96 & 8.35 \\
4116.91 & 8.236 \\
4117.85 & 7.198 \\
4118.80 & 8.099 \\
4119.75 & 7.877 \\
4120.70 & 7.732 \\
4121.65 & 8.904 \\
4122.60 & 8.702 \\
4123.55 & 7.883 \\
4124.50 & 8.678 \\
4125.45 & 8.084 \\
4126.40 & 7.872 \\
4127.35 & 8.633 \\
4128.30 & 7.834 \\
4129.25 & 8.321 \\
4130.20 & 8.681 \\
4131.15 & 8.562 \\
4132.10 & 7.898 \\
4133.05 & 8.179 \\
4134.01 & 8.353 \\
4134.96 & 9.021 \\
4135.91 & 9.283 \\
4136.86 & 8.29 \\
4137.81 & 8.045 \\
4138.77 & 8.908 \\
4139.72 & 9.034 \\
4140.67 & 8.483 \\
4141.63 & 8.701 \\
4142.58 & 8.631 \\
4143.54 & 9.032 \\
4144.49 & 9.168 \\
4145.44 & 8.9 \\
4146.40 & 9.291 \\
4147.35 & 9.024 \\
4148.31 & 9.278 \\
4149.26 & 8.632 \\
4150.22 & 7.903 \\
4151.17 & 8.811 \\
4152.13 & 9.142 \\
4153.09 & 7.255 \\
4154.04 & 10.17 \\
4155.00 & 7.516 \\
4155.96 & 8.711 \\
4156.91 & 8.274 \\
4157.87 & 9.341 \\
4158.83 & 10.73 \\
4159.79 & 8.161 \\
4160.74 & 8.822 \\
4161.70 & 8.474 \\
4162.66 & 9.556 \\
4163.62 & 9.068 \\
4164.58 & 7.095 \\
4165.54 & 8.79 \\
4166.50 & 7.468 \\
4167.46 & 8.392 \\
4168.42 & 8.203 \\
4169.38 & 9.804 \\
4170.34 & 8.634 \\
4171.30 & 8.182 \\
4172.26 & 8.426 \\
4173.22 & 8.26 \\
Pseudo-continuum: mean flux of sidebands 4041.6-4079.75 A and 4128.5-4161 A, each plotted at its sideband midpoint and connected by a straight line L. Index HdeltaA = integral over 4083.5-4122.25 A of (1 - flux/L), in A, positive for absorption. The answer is 8.49 A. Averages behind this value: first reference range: 8.62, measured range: 6.77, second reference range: 8.72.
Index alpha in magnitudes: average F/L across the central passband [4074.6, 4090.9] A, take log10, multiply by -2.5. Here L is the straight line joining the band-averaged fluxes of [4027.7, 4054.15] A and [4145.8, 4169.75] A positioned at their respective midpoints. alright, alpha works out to 0.12 mag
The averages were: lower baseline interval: 8.84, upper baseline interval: 8.71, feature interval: 7.87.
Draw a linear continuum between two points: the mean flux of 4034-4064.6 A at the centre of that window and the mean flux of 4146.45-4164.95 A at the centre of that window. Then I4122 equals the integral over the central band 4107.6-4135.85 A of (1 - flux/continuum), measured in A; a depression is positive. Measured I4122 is 2.8 A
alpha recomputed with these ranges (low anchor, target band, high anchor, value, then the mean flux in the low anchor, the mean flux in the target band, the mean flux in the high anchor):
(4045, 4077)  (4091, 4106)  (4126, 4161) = 0.46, 8.64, 5.66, 8.68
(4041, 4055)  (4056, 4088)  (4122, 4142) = 0.07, 8.99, 8.31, 8.45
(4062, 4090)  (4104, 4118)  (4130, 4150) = 0.25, 8.13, 6.75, 8.72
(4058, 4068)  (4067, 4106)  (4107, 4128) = 0.17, 8.71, 7.09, 7.68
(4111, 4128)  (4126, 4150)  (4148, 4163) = -0.03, 7.92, 8.64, 8.79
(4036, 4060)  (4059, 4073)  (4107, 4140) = 0.02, 8.91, 8.52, 7.98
